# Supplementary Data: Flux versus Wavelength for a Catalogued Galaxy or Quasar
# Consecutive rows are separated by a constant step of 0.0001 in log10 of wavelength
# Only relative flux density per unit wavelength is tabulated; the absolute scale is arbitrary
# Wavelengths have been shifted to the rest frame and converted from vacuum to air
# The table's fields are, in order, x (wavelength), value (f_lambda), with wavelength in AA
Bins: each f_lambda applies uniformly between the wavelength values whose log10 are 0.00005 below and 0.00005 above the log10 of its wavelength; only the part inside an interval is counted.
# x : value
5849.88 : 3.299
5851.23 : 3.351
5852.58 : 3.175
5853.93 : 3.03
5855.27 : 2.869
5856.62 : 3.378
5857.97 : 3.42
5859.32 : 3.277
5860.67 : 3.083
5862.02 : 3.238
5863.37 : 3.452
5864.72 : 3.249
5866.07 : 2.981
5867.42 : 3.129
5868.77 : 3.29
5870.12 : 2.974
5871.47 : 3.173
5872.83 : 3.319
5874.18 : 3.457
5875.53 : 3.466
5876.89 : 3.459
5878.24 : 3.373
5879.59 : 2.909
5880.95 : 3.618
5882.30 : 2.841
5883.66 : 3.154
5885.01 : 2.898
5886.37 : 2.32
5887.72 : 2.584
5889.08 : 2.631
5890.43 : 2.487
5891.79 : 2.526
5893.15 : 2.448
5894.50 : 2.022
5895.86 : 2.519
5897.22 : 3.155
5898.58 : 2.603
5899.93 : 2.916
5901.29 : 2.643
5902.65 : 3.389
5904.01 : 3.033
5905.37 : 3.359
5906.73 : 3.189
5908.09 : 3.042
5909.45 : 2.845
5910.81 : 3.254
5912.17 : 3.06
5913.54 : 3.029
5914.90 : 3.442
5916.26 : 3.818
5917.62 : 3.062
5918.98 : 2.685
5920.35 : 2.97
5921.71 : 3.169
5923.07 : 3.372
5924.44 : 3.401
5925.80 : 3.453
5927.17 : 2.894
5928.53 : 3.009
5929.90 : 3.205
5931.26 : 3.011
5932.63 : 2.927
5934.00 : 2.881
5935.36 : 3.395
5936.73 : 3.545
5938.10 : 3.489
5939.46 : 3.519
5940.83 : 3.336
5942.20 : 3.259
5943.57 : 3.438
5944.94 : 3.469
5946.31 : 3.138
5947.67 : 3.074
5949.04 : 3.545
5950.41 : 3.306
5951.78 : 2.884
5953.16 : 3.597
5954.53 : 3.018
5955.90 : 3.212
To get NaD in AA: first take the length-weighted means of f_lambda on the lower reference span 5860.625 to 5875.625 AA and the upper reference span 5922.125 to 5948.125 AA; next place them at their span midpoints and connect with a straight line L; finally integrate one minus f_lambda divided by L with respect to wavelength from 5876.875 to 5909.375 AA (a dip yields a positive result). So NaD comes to 3.7 AA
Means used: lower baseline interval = 3.23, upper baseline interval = 3.25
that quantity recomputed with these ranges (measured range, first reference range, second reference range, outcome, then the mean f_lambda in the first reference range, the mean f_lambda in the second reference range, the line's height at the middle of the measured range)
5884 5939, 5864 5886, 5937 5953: 4.6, 3.19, 3.33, 3.26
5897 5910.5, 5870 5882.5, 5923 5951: 1.1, 3.29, 3.27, 3.28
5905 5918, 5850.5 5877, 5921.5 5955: 0.2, 3.23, 3.26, 3.25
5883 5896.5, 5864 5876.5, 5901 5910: 2.6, 3.23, 3.09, 3.15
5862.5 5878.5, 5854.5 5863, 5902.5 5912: -0.4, 3.22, 3.14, 3.2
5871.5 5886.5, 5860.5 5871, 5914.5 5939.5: 0.0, 3.18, 3.21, 3.19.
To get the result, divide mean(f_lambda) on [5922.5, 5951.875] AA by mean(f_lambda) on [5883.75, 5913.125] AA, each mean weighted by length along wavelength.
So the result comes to 1.16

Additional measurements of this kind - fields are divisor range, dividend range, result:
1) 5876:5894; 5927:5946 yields 1.13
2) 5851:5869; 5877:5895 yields 0.87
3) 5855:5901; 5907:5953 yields 1.07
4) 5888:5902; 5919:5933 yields 1.20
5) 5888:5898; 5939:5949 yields 1.31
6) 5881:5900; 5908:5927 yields 1.19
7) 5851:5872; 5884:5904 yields 0.84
